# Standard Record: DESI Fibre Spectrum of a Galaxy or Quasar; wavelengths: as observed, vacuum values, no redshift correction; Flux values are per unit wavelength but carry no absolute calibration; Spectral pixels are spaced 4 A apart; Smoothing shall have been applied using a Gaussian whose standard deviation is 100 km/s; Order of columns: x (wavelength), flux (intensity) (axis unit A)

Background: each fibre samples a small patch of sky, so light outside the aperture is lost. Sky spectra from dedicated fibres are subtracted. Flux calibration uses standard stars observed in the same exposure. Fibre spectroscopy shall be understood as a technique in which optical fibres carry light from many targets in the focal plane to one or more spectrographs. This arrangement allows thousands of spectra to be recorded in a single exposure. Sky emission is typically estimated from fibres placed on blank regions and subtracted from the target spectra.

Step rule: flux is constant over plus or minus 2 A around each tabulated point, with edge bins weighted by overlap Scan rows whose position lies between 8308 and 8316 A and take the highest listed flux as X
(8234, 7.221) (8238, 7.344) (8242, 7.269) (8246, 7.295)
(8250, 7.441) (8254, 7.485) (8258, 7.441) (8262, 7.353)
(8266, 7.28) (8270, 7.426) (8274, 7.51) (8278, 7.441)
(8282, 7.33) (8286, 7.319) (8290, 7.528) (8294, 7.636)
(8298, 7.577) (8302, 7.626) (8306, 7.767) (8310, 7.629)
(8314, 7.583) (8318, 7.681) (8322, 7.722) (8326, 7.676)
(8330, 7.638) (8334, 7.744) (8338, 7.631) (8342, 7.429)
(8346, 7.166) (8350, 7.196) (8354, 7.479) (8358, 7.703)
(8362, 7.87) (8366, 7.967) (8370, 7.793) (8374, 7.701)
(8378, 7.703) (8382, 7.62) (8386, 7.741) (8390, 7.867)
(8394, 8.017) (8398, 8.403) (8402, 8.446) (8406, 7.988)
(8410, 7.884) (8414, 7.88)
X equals 7.629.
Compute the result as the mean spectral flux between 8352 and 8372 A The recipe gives 7.76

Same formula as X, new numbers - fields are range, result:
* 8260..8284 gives 7.51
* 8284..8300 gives 7.636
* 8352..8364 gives 7.87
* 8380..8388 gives 7.741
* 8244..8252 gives 7.441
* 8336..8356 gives 7.631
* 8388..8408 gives 8.446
